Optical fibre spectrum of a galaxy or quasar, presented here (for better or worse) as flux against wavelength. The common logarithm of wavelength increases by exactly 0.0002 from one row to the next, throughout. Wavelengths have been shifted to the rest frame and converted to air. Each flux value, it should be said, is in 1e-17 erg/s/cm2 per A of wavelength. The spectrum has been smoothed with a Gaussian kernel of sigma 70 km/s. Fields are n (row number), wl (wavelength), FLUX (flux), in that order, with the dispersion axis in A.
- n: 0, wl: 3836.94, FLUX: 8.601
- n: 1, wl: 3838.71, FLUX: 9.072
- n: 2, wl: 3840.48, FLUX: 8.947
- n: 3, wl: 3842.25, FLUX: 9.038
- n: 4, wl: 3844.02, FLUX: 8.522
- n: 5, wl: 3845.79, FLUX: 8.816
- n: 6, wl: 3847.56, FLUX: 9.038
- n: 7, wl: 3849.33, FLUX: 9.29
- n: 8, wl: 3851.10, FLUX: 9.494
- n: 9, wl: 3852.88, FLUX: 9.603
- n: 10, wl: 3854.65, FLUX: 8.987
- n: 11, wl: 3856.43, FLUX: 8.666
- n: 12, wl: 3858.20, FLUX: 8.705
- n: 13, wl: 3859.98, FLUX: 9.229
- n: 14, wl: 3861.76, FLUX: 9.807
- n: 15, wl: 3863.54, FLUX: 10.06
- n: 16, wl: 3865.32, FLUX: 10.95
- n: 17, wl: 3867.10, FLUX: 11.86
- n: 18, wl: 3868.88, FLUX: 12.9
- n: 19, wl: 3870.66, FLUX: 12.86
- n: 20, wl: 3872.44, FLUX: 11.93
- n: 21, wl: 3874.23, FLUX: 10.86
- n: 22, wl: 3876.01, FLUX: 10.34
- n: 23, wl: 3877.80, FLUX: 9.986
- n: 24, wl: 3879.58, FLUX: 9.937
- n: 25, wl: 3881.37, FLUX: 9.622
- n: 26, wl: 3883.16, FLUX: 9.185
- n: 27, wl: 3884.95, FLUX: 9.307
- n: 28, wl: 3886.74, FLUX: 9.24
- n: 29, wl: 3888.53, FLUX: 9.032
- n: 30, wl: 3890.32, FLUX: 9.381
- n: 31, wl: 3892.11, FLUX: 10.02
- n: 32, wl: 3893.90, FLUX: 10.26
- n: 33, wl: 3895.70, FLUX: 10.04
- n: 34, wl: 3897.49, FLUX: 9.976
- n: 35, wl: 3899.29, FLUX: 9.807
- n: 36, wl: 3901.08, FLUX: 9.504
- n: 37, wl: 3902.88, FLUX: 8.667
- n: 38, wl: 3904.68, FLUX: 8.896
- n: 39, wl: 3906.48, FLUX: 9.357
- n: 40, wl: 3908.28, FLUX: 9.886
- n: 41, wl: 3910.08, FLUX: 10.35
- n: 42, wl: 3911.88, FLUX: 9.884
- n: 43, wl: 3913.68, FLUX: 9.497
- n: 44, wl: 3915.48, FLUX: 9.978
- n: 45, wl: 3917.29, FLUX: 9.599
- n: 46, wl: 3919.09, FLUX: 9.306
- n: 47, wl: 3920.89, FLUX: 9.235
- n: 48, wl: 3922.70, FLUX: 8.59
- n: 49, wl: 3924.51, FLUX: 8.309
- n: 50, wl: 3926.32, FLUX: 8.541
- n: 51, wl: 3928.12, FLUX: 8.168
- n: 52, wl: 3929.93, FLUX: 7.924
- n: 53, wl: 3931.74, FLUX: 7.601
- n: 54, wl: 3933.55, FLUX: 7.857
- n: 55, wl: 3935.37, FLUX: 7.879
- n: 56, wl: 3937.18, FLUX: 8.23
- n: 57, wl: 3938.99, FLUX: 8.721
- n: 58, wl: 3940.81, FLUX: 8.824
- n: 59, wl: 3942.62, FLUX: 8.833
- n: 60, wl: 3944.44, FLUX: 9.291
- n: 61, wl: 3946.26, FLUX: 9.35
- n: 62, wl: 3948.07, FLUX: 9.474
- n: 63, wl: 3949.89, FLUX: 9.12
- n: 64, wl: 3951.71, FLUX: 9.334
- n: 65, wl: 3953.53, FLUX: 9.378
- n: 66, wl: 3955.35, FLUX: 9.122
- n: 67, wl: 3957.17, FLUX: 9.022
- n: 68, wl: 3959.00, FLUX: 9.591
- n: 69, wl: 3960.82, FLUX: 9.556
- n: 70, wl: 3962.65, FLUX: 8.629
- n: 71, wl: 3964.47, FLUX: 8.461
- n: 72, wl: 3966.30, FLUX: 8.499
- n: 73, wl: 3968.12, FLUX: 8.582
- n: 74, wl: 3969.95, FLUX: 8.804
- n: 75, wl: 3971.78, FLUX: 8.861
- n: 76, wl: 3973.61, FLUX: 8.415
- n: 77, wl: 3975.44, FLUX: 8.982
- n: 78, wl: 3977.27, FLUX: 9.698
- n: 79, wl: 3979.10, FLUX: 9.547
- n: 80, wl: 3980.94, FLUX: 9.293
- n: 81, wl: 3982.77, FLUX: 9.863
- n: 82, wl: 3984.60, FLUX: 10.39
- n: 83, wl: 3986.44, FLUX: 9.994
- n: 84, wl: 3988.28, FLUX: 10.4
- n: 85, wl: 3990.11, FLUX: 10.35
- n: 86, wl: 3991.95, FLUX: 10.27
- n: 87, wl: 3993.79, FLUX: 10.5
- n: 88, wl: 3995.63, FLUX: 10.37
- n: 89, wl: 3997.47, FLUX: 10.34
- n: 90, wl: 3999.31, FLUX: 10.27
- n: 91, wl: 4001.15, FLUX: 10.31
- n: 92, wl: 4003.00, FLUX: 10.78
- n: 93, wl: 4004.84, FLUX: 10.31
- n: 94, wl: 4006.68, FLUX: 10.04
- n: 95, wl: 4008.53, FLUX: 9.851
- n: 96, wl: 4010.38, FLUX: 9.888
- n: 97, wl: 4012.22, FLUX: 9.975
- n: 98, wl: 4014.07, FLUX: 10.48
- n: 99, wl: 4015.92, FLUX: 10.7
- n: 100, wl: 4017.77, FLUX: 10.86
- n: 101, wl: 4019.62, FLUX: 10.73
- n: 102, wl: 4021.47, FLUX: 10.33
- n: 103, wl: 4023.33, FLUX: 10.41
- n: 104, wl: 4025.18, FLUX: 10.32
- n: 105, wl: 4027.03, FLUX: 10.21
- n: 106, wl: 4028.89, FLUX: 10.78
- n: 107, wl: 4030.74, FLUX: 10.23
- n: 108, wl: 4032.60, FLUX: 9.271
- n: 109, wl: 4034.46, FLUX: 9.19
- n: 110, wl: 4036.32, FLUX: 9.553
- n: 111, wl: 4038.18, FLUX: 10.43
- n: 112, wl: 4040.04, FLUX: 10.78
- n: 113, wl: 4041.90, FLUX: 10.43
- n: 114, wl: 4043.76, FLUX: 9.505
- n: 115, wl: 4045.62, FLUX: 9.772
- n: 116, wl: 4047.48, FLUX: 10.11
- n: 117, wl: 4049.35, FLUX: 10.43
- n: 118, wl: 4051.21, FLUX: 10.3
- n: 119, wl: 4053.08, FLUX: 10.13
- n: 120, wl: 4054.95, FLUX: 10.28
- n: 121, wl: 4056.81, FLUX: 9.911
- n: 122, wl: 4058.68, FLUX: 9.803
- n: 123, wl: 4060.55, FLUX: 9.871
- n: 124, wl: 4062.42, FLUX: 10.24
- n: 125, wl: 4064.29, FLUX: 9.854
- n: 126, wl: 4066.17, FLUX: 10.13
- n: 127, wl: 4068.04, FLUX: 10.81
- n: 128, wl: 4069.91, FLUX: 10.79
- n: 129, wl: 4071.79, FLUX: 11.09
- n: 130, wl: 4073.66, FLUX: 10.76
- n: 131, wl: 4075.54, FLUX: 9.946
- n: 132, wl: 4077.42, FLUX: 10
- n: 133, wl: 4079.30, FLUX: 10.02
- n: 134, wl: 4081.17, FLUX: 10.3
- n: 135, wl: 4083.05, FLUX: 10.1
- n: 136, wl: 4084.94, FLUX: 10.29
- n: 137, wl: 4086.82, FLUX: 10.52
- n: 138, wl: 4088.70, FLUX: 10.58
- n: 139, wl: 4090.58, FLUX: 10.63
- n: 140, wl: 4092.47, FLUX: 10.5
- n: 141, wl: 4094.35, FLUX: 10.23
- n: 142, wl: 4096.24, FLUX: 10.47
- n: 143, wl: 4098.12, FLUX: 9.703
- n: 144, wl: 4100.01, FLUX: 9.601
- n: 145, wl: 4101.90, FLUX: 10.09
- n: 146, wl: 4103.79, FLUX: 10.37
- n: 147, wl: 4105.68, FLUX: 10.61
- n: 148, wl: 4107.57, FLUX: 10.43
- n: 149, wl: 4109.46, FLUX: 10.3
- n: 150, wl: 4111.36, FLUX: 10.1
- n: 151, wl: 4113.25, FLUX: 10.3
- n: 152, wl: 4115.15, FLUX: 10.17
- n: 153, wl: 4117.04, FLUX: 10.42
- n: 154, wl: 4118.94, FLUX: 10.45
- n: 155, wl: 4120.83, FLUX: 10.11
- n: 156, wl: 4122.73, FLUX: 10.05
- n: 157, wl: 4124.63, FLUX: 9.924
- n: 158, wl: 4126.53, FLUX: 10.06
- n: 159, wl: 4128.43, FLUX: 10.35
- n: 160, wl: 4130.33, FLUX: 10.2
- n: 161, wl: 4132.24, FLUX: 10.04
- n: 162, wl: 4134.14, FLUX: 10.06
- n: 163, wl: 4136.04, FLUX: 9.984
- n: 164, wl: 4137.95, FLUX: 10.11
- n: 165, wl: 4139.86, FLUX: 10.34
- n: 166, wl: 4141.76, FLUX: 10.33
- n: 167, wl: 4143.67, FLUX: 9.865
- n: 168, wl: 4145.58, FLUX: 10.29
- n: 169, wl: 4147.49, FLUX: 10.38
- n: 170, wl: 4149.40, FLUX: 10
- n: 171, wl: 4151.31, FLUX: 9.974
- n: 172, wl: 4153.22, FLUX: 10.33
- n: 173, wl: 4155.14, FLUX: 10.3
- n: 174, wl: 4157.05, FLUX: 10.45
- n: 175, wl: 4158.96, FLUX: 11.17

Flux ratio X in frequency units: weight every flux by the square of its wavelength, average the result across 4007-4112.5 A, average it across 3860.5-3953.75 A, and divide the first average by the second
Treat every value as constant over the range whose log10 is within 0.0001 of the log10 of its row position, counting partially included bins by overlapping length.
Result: 1.2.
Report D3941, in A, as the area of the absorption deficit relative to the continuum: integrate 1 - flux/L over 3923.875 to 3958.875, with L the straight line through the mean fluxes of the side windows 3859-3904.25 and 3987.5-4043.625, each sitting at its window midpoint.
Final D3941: 5.2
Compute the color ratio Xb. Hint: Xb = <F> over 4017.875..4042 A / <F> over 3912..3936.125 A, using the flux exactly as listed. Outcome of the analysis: 1.17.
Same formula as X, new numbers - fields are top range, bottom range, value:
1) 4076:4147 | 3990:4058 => 1.04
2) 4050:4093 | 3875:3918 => 1.16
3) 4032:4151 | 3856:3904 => 1.12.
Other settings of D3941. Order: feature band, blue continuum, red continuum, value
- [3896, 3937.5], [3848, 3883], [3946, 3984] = 2.8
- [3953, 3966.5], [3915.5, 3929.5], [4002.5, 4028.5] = 0.6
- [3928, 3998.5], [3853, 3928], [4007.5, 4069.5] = 5.7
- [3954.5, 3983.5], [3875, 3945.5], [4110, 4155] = 1.3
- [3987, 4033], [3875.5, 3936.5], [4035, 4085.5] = -2.0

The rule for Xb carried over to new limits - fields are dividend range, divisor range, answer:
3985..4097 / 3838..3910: 1.05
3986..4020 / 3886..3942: 1.13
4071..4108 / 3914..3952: 1.18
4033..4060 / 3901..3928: 1.08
